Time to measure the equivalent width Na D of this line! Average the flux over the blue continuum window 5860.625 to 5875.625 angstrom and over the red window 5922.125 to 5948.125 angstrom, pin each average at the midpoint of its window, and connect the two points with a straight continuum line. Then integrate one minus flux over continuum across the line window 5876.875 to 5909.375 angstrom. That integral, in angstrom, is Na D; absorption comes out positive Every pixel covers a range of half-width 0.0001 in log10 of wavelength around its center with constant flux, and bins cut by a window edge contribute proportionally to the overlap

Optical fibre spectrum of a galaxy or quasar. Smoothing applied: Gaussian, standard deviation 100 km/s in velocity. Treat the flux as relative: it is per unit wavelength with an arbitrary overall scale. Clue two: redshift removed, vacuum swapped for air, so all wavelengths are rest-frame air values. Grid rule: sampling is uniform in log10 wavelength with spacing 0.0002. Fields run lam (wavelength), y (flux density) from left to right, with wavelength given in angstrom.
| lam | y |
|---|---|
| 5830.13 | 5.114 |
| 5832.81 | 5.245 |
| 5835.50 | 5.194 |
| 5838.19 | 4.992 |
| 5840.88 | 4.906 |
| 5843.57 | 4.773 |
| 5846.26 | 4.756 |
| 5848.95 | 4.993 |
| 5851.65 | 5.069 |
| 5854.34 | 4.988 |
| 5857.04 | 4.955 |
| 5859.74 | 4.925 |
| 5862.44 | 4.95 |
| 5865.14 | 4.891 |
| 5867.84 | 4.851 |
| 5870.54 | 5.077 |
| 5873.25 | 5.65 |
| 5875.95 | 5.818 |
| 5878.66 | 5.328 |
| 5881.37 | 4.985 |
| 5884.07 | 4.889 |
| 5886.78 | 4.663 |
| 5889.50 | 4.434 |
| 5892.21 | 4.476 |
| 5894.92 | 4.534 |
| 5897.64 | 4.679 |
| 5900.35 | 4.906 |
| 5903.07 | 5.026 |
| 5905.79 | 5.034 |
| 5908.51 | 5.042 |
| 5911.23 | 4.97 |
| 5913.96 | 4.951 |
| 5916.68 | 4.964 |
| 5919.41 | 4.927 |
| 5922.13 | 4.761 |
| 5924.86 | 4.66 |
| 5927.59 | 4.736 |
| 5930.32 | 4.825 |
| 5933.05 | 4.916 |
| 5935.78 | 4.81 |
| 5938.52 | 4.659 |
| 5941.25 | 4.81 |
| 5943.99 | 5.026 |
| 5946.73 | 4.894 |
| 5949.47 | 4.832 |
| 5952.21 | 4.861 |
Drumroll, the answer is 1.1 angstrom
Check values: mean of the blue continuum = 5.13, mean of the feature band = 4.84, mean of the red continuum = 4.81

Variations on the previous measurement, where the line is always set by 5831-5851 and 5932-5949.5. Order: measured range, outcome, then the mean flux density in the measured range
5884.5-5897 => 0.9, 4.56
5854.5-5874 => -0.3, 5.02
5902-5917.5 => -0.3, 5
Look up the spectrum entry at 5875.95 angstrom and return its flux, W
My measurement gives 5.818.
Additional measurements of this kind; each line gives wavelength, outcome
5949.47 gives 4.832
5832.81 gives 5.245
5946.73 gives 4.894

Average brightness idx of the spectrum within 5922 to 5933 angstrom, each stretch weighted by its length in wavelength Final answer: 4.76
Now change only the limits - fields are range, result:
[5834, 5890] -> 5.01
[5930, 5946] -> 4.84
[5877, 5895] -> 4.79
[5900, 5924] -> 4.95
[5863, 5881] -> 5.24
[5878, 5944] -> 4.83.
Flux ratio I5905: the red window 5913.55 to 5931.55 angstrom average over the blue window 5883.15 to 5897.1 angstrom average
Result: 1.05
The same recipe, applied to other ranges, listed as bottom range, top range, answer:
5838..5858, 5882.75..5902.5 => 0.95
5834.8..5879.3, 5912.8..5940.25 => 0.95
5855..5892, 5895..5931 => 0.97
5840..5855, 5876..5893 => 0.99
